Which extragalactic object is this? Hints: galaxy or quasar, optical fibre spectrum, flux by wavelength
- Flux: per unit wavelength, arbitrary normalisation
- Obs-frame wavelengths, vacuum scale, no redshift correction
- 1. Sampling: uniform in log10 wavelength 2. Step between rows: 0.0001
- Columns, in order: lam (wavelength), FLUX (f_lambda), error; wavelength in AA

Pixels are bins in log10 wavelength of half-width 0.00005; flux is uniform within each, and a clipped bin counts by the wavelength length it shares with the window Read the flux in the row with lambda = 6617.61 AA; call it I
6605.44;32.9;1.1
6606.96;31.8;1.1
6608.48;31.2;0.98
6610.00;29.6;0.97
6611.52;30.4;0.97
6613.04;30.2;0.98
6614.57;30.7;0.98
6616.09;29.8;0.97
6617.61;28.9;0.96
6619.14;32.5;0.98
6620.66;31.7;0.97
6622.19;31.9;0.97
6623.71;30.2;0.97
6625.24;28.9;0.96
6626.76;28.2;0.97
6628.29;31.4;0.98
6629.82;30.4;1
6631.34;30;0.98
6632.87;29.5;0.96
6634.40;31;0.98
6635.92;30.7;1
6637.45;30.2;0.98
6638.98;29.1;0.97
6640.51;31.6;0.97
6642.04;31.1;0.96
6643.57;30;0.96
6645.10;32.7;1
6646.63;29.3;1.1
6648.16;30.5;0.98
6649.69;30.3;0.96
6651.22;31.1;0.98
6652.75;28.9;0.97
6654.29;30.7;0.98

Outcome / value 28.9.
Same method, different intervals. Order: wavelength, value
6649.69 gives 30.3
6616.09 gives 29.8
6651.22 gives 31.1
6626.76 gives 28.2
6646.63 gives 29.3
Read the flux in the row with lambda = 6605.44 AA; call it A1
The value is 32.9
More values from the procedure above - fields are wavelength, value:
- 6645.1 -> 32.7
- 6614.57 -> 30.7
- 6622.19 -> 31.9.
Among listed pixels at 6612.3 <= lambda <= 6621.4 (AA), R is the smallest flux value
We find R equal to 28.9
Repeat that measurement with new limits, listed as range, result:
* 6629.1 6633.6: 29.5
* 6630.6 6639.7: 29.1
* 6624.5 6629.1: 28.2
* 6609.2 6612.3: 29.6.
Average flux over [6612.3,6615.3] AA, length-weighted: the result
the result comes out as 30.4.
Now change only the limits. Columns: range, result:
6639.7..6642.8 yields 31.3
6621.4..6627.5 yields 29.8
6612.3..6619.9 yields 30.4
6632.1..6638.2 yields 30.4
